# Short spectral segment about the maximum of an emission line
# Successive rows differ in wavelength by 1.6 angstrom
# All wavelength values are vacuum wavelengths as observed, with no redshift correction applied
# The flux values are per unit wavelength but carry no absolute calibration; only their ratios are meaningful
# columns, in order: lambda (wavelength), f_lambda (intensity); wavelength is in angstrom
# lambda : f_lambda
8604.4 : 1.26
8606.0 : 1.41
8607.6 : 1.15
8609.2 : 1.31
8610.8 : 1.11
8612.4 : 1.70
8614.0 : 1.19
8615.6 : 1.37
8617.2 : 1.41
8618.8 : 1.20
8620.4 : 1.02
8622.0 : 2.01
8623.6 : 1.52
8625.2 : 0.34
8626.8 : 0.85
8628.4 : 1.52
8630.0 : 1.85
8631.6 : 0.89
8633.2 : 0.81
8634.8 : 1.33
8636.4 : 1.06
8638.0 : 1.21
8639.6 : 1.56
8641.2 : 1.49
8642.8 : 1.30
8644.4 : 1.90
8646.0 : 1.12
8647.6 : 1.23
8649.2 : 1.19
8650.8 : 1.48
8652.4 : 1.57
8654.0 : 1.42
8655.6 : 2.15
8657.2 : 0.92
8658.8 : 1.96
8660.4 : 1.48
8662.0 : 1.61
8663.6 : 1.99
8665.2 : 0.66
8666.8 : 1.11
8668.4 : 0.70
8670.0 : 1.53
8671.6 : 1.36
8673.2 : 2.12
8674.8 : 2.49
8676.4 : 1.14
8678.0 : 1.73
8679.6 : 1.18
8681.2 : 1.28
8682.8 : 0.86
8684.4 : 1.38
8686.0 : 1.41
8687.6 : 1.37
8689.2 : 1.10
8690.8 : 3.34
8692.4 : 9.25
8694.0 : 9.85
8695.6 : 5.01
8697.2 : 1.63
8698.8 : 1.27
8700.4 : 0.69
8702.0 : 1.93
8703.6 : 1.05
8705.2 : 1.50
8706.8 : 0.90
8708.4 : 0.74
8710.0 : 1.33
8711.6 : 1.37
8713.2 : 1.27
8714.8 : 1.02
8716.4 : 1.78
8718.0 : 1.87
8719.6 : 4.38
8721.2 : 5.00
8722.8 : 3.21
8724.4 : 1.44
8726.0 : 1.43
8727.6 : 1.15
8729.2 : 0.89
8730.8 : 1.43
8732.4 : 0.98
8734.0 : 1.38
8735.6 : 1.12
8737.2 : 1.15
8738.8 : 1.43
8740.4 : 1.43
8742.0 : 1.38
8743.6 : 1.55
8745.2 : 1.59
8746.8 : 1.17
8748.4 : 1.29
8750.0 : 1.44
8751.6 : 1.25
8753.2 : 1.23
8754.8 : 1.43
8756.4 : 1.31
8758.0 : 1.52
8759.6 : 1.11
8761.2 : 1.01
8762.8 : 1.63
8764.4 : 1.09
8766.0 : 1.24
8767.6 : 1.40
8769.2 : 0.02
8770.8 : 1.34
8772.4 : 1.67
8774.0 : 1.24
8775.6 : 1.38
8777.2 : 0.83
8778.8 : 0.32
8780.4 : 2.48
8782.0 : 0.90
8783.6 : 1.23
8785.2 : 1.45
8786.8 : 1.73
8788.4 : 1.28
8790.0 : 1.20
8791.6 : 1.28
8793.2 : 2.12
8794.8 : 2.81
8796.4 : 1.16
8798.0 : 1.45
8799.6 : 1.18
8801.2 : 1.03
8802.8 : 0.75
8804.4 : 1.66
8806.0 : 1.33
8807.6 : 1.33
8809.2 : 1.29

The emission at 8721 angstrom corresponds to [N II] 6583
